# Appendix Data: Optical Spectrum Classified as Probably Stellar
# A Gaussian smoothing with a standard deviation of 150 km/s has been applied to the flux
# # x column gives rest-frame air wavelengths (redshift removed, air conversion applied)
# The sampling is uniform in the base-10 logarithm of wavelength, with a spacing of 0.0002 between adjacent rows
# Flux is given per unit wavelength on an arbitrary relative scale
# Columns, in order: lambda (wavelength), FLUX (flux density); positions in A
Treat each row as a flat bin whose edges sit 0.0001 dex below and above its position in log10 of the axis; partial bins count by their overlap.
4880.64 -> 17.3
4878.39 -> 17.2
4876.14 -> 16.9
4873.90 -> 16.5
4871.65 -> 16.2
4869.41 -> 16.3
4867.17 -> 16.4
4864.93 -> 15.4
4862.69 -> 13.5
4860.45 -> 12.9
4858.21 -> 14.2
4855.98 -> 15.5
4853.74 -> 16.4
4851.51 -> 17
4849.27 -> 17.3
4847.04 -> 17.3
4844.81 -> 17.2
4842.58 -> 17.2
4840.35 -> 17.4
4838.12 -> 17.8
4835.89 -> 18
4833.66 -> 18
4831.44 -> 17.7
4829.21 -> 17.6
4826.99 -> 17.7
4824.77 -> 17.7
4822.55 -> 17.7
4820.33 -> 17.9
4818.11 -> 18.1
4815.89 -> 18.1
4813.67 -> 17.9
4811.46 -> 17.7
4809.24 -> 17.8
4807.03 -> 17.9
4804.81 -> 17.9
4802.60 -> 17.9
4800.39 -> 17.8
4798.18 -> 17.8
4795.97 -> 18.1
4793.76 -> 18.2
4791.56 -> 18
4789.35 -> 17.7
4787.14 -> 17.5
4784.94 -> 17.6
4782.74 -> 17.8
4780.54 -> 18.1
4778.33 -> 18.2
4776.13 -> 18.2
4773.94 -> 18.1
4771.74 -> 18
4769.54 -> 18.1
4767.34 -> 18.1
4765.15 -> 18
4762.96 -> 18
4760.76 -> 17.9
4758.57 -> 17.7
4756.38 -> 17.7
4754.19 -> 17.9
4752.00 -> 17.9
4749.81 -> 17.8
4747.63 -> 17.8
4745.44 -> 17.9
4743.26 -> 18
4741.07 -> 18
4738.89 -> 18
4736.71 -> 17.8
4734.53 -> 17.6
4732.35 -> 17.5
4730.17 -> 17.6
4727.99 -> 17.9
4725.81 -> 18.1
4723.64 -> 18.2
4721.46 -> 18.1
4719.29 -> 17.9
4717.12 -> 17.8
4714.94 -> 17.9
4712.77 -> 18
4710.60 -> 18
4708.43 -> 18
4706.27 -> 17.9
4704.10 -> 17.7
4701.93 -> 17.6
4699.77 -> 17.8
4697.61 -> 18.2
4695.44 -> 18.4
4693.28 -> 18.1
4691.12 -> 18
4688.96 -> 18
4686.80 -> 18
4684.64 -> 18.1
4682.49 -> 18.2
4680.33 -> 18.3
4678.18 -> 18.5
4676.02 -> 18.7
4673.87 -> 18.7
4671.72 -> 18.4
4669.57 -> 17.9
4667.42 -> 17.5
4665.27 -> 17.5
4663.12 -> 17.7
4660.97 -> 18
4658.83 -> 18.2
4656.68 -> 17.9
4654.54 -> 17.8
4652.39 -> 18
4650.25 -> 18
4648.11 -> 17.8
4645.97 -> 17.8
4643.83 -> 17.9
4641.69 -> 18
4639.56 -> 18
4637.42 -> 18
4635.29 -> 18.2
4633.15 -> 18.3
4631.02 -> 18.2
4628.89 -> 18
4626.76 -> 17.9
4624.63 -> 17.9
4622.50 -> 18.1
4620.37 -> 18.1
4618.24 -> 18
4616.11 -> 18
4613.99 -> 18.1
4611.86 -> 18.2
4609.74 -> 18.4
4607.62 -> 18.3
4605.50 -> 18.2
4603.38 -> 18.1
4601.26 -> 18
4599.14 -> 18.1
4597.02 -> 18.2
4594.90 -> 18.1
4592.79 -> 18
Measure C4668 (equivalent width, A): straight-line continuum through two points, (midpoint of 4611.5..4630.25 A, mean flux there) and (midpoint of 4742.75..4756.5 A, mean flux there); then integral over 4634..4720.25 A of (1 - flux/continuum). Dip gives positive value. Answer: -0.3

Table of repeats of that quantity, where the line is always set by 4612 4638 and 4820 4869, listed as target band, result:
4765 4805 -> -2.08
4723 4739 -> -0.38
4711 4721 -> -0.24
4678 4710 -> -0.73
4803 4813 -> -0.54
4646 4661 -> -0.04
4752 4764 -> -0.42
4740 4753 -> -0.45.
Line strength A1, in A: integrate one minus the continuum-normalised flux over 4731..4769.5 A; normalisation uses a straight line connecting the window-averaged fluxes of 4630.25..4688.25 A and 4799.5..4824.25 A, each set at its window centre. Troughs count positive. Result 0.2 A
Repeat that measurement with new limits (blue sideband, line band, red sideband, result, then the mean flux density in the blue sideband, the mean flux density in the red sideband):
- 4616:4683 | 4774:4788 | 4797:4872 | -0.5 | 18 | 17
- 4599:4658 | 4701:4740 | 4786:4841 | 0.2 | 18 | 17.8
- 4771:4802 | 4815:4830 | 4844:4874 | -0.8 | 17.9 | 15.8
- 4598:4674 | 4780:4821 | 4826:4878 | -2.4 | 18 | 16.5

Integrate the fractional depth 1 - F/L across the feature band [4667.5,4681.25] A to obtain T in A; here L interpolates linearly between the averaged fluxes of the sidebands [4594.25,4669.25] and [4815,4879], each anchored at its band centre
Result -0.5 A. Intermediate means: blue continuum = 18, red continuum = 16.8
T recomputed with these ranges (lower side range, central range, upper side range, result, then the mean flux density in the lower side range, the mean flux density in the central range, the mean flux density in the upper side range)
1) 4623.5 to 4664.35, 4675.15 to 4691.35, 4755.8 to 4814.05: -0.2 A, 18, 18.2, 17.9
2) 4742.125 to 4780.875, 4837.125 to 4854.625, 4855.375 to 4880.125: -1.2 A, 18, 17.2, 15.6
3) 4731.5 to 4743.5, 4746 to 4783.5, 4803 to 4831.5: -0.3 A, 17.8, 18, 17.8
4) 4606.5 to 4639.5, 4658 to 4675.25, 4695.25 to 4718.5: 0.0 A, 18.1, 18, 17.9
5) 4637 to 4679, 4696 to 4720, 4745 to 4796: 0.1 A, 18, 17.9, 17.9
